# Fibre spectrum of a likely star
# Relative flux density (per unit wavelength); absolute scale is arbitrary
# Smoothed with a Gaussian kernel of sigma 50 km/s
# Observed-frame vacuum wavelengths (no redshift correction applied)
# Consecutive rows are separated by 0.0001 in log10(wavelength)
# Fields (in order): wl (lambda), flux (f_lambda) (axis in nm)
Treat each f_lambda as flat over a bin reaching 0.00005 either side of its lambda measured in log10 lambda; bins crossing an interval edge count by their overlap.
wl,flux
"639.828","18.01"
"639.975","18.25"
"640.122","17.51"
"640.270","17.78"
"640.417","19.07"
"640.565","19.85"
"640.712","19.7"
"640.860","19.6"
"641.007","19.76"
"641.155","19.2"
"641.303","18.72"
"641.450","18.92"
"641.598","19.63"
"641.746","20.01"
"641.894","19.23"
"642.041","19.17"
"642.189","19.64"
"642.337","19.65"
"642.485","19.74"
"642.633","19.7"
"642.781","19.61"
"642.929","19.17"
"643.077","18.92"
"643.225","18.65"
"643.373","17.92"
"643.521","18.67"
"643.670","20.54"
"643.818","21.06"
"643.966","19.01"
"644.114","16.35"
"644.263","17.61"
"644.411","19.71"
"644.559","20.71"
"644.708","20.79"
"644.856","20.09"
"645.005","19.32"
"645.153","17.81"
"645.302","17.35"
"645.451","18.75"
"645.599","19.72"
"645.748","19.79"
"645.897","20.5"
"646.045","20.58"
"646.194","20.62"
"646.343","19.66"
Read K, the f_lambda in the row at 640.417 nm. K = 19.07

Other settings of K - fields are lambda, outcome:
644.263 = 17.61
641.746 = 20.01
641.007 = 19.76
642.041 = 19.17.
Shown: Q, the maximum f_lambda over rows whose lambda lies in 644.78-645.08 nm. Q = 20.09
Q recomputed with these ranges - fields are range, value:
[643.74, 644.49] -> 21.06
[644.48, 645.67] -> 20.79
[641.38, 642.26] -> 20.01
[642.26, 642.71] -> 19.74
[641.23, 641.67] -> 19.63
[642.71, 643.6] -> 19.61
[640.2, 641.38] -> 19.85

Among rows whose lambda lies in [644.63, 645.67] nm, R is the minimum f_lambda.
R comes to 17.35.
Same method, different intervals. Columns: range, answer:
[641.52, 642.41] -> 19.17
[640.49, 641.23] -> 19.2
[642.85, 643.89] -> 17.92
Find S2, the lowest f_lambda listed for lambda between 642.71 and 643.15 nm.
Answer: 18.92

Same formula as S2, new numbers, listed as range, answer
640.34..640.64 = 19.07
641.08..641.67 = 18.72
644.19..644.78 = 17.61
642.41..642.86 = 19.61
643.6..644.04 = 19.01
